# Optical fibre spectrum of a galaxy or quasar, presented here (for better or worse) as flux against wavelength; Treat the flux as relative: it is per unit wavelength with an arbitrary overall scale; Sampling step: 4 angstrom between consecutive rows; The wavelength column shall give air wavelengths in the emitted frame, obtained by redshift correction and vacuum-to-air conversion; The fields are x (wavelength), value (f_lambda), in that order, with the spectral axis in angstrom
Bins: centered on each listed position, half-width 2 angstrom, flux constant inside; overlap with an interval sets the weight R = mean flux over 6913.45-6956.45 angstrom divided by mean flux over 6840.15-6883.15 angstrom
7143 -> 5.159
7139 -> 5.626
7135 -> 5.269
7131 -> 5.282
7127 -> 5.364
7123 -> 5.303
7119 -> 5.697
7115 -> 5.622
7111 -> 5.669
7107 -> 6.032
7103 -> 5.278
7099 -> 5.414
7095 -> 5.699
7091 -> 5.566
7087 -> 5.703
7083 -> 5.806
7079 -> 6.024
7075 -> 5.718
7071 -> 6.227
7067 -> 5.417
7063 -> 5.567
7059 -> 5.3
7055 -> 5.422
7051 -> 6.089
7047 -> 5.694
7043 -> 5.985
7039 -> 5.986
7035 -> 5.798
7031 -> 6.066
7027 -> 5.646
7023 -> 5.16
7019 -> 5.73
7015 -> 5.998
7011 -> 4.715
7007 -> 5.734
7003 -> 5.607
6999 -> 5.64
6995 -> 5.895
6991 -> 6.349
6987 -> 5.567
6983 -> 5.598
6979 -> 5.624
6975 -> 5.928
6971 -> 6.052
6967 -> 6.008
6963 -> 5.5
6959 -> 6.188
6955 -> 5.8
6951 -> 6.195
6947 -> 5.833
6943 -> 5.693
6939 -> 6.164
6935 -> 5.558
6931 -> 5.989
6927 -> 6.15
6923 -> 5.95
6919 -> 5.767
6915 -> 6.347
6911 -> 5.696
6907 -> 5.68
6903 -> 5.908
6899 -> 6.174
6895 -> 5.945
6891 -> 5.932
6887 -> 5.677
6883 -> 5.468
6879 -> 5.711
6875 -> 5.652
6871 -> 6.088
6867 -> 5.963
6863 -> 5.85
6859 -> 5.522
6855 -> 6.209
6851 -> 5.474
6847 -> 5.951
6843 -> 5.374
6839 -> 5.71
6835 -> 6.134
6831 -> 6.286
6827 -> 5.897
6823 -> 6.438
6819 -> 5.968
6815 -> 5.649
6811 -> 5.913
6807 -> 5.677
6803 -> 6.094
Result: 1.03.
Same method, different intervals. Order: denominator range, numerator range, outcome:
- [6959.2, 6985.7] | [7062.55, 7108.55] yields 0.98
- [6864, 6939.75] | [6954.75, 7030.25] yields 0.97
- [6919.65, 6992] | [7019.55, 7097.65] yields 0.97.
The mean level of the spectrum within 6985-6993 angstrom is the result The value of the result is 5.96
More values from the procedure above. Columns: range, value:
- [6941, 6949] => 5.76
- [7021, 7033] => 5.62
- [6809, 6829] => 5.97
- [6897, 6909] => 5.92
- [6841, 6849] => 5.66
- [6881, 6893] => 5.69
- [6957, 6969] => 5.9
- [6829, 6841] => 6.04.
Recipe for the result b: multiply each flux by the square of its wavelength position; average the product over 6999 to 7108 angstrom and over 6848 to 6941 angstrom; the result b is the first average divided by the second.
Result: 1.01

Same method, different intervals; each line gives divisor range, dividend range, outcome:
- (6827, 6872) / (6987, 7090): 1.03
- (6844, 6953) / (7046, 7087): 1.02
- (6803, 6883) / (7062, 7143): 1.03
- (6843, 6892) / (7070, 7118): 1.06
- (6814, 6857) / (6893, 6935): 1.03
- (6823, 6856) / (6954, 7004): 1.03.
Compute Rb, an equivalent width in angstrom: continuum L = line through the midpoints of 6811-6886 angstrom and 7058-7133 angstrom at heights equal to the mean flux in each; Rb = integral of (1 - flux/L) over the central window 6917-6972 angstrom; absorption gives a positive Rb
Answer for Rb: -1.5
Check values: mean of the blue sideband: 5.85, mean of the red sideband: 5.62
